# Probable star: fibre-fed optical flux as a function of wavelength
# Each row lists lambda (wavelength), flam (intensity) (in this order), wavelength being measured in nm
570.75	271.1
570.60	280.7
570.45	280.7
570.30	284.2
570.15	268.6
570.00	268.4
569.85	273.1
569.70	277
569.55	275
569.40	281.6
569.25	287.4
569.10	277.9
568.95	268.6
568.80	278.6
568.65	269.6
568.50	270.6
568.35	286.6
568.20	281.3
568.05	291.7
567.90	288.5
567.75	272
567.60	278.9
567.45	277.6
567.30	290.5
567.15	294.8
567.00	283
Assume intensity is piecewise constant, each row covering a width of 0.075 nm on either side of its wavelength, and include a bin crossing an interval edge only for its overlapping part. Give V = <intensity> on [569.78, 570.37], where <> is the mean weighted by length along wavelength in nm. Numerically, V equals 273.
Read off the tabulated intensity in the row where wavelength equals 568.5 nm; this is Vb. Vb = 270.6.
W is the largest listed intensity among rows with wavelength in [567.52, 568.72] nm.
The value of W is 291.7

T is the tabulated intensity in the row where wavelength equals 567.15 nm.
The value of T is 294.8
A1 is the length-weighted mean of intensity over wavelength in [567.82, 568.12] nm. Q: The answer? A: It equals 290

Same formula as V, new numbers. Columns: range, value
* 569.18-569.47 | 285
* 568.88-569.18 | 274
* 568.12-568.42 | 284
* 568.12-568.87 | 277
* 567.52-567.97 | 280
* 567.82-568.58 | 284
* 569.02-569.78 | 280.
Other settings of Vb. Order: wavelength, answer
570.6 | 280.7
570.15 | 268.6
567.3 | 290.5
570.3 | 284.2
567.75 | 272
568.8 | 278.6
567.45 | 277.6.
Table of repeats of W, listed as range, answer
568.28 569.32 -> 287.4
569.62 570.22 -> 277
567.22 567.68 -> 290.5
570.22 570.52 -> 284.2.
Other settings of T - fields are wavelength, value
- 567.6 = 278.9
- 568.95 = 268.6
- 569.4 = 281.6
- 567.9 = 288.5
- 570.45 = 280.7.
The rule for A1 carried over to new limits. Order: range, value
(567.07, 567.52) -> 288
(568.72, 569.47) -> 279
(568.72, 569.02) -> 274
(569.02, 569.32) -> 282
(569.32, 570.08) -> 275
